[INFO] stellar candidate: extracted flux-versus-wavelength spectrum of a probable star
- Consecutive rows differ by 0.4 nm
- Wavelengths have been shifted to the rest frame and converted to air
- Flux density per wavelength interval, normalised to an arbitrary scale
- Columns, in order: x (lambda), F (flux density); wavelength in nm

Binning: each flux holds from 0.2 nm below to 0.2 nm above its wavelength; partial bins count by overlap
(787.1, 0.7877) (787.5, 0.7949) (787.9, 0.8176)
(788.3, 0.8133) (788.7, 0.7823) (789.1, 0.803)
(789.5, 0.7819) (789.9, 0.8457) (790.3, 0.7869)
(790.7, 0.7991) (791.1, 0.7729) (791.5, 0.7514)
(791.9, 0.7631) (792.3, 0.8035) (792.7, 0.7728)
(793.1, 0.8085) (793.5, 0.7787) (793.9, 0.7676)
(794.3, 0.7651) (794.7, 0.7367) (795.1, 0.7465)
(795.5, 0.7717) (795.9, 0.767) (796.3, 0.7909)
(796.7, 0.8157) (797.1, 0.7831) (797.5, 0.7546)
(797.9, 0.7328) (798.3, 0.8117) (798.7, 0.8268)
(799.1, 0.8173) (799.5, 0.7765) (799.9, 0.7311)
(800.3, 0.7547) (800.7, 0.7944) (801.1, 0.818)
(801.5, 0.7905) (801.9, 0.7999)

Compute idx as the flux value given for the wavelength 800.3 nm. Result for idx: 0.7547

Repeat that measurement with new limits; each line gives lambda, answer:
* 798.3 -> 0.8117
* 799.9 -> 0.7311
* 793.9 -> 0.7676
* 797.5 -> 0.7546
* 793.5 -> 0.7787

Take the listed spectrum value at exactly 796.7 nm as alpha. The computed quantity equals 0.8157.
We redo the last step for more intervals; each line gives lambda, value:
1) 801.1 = 0.818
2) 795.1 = 0.7465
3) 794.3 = 0.7651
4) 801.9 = 0.7999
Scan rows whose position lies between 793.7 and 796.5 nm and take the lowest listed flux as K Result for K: 0.7367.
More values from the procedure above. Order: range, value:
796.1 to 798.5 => 0.7328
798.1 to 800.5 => 0.7311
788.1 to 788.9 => 0.7823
